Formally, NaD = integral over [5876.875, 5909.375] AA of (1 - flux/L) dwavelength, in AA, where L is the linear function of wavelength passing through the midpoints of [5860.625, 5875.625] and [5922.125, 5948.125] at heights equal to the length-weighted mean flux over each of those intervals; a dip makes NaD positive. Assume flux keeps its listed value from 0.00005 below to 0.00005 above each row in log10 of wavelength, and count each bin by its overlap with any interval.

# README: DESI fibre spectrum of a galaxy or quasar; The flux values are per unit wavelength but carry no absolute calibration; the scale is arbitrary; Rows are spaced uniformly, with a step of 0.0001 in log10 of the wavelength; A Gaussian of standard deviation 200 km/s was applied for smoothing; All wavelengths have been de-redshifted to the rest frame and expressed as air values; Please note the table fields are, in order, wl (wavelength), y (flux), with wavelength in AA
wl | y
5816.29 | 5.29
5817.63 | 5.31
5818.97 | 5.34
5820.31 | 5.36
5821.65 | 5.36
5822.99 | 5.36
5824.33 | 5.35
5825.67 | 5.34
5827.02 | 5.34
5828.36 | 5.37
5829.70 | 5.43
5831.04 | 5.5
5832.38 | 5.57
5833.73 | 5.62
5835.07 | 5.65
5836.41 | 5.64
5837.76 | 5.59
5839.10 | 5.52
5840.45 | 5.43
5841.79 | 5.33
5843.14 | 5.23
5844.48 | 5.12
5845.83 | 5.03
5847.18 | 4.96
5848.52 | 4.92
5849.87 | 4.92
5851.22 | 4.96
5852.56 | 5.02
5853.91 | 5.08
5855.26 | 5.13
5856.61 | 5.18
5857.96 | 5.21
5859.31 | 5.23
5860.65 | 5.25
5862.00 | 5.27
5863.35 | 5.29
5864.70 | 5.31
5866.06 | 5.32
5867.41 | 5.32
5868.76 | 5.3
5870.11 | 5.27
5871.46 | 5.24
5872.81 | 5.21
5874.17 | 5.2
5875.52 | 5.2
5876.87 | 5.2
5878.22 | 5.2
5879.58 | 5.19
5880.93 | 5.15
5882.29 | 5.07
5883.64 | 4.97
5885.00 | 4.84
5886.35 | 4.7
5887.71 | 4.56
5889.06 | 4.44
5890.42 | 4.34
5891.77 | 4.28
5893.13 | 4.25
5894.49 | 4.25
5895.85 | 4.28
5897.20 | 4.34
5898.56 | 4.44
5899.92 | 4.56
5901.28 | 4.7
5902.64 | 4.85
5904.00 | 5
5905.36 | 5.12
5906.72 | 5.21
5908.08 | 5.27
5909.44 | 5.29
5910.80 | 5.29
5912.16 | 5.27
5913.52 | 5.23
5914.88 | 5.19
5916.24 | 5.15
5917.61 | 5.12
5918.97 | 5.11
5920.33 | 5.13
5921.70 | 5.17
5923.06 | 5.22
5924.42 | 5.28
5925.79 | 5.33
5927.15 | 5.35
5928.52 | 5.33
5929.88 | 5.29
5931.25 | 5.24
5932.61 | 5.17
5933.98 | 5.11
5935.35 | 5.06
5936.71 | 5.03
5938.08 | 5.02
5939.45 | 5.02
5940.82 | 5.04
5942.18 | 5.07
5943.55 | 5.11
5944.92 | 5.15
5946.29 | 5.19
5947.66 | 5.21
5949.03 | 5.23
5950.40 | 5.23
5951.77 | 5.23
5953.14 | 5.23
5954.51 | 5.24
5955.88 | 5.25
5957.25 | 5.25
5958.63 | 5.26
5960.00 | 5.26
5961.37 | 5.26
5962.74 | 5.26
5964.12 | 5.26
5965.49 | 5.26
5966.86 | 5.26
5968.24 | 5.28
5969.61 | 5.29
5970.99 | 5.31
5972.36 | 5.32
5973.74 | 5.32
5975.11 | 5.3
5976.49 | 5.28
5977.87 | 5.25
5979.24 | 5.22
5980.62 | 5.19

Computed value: 2.9 AA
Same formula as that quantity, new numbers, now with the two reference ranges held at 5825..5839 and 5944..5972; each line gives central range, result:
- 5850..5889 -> 2.2 AA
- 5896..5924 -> 1.7 AA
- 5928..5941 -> 0.4 AA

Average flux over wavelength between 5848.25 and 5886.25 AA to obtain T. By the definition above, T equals 5.15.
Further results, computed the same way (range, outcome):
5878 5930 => 4.94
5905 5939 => 5.2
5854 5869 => 5.25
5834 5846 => 5.42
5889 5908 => 4.6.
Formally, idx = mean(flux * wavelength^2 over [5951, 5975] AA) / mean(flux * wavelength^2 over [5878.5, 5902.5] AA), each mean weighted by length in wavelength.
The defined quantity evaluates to 1.2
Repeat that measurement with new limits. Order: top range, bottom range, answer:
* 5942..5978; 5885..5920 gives 1.11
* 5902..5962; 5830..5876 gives 1.01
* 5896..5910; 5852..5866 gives 0.95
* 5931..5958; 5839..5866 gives 1.03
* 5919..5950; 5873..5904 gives 1.11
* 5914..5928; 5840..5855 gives 1.05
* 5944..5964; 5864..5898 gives 1.10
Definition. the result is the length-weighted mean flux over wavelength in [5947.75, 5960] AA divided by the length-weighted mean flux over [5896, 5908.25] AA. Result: 1.09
